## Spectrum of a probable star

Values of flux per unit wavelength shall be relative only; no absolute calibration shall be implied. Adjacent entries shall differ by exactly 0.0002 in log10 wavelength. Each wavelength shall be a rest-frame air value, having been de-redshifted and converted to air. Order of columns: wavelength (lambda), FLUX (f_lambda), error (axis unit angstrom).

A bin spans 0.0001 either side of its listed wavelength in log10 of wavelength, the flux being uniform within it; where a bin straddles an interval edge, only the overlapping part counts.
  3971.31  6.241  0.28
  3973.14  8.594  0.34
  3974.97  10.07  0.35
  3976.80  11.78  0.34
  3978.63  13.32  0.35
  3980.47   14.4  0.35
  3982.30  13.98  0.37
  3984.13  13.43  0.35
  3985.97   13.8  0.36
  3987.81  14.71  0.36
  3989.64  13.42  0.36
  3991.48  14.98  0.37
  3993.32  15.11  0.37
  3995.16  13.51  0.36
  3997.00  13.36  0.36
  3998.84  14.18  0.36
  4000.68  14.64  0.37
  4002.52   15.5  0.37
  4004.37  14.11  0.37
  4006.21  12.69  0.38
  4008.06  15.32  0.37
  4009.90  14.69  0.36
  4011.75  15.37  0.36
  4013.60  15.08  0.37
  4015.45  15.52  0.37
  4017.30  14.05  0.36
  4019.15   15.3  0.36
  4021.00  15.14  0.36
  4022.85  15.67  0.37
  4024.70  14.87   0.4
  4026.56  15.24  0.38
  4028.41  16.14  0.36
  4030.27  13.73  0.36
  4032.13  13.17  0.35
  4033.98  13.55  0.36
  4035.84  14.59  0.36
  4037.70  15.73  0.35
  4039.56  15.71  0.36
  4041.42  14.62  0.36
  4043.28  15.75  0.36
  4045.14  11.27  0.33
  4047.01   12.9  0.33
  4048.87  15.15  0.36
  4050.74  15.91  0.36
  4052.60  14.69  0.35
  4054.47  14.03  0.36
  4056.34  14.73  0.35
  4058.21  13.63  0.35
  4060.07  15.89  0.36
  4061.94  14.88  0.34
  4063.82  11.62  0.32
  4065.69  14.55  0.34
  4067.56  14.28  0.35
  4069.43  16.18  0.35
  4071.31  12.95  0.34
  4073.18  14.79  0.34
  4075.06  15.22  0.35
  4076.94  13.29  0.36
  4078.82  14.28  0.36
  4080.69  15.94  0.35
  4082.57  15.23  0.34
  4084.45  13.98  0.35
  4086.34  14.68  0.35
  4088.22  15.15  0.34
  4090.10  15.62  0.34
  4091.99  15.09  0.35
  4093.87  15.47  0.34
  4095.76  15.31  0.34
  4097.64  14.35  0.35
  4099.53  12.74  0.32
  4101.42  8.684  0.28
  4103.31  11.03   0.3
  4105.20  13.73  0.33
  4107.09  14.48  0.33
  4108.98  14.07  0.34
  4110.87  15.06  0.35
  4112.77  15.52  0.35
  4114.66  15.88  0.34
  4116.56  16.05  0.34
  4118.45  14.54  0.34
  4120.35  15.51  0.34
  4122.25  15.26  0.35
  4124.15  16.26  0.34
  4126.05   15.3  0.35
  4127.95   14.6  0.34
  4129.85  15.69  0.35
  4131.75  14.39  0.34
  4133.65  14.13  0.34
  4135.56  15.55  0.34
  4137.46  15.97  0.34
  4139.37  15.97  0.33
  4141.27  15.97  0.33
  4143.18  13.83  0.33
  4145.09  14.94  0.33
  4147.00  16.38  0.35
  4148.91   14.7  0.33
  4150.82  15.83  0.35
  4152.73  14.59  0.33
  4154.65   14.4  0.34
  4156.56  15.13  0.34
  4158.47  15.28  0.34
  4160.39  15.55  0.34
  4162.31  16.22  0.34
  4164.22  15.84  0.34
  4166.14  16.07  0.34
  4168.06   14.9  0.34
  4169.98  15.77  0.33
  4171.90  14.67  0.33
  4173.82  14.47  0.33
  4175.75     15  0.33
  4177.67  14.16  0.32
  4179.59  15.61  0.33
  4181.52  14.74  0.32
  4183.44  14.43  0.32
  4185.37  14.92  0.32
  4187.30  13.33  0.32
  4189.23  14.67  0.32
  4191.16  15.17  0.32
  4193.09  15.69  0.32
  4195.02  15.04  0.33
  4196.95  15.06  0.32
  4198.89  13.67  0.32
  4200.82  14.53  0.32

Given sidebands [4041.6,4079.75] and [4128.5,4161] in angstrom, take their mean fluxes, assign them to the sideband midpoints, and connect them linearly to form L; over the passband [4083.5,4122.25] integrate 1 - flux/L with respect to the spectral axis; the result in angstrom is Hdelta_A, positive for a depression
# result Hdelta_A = 1.0 angstrom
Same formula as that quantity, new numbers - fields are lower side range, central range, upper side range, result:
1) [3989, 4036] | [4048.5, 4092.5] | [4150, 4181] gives 0.5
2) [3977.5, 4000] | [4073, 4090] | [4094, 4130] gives -0.5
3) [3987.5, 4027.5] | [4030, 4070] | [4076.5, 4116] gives 0.3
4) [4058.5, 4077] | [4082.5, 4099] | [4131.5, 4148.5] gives -0.3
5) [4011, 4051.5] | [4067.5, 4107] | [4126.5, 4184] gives 2.0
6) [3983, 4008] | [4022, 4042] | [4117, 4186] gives -0.6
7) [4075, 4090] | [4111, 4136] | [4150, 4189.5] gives -0.7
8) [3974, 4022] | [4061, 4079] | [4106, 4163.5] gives 0.6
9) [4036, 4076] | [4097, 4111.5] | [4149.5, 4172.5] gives 1.9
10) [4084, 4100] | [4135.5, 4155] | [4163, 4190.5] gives -0.6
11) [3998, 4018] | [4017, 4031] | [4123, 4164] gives -0.3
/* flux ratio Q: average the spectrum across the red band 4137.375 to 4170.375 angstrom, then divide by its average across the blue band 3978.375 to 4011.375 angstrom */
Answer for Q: 1.08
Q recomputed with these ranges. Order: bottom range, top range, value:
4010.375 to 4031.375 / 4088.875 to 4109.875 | 0.91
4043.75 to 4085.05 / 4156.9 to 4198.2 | 1.05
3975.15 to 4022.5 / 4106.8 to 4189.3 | 1.06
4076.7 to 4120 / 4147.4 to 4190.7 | 1.04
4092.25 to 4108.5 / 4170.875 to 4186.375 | 1.11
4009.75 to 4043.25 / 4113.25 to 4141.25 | 1.03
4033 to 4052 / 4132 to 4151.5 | 1.05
